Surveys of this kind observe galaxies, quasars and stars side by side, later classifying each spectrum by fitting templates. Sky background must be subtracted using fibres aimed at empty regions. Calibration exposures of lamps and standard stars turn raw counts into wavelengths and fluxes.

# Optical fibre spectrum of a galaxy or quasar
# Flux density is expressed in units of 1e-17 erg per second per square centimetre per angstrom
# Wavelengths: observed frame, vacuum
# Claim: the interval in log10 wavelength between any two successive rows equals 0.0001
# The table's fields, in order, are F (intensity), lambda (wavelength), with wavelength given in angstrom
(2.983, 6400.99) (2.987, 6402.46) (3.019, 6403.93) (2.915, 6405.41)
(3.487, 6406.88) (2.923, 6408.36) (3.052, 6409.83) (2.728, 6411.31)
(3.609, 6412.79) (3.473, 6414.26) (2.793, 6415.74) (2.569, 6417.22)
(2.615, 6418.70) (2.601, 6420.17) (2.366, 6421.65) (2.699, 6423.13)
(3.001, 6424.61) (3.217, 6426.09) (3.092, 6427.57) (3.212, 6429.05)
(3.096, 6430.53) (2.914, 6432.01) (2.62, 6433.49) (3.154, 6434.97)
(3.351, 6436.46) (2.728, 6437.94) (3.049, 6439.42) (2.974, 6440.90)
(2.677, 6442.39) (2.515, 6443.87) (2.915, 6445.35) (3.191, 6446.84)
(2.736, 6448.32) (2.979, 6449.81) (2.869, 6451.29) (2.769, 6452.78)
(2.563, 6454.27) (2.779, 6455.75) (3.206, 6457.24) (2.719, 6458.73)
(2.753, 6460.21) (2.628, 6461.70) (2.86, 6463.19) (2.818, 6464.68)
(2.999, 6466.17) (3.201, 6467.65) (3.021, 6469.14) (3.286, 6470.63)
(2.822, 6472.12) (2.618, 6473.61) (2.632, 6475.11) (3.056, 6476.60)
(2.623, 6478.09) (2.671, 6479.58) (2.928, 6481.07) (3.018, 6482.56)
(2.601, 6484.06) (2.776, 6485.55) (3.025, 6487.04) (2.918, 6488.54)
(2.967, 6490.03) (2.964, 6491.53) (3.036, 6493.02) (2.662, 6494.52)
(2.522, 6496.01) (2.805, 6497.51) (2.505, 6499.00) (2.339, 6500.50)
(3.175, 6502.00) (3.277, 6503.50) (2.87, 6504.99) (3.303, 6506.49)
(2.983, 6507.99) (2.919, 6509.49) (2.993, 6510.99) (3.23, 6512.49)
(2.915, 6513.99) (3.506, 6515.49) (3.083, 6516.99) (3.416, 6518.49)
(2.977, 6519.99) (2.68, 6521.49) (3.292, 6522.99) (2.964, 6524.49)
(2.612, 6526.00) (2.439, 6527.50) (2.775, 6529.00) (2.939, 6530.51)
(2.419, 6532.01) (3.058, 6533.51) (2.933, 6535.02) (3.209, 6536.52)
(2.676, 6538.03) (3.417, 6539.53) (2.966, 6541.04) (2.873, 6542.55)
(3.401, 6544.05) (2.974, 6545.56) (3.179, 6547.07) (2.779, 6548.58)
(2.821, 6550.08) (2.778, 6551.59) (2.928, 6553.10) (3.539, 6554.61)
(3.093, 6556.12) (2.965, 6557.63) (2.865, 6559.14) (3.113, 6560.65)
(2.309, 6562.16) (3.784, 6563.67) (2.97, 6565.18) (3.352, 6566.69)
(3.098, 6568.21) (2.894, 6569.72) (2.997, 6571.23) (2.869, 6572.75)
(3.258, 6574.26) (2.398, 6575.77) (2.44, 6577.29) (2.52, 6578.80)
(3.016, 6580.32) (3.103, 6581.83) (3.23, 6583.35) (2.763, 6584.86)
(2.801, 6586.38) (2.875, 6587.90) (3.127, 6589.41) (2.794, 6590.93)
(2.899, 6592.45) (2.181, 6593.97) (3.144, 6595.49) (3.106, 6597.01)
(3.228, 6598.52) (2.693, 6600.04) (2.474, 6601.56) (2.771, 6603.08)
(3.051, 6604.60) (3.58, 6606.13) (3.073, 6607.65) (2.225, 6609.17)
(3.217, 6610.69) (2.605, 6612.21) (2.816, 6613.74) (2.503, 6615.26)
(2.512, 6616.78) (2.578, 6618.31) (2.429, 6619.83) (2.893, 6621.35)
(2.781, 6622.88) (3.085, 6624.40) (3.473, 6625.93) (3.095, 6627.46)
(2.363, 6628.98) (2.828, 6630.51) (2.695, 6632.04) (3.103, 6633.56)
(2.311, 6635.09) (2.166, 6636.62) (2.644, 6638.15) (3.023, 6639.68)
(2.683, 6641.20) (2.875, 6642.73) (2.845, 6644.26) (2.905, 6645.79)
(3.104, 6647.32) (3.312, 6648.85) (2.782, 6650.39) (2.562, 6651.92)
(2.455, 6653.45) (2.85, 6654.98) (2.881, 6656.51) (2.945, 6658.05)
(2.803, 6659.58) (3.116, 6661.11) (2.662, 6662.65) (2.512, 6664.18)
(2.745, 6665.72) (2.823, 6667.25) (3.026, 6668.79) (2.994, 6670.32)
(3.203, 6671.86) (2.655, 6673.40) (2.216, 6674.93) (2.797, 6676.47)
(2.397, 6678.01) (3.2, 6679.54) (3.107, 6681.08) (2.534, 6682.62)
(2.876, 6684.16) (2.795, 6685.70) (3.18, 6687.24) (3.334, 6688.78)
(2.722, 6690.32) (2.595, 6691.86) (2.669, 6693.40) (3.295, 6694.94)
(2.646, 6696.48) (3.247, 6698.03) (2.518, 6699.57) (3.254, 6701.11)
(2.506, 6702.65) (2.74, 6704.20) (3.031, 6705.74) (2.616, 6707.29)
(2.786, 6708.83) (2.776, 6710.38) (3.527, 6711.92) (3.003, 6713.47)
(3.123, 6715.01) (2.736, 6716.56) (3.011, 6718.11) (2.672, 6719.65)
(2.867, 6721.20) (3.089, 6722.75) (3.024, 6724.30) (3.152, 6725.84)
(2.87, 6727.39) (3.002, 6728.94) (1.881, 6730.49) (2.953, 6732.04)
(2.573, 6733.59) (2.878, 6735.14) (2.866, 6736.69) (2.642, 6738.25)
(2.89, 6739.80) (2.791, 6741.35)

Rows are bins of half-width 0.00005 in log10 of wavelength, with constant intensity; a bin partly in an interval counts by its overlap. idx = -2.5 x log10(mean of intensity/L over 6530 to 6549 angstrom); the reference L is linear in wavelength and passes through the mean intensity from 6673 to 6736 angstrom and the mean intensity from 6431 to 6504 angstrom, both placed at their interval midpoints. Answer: -0.05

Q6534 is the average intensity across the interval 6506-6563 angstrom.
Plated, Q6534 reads 2.98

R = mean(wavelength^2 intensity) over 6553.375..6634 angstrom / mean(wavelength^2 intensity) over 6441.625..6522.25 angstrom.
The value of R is 1.04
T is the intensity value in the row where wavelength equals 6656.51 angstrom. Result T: 2.881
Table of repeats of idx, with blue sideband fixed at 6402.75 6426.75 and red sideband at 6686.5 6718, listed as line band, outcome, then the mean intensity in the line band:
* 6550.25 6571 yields -0.04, 3.04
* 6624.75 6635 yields 0.01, 2.89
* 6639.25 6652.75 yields 0.01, 2.89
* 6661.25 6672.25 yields 0.02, 2.85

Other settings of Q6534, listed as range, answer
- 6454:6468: 2.85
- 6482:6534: 2.91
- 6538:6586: 2.98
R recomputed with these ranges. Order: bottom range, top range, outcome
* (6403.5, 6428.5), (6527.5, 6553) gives 1.03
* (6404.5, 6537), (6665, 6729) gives 1.06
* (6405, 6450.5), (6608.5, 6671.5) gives 1.01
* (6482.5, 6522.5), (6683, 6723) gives 1.05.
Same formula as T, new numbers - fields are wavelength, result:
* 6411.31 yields 2.728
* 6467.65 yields 3.201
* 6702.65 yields 2.506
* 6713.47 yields 3.003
